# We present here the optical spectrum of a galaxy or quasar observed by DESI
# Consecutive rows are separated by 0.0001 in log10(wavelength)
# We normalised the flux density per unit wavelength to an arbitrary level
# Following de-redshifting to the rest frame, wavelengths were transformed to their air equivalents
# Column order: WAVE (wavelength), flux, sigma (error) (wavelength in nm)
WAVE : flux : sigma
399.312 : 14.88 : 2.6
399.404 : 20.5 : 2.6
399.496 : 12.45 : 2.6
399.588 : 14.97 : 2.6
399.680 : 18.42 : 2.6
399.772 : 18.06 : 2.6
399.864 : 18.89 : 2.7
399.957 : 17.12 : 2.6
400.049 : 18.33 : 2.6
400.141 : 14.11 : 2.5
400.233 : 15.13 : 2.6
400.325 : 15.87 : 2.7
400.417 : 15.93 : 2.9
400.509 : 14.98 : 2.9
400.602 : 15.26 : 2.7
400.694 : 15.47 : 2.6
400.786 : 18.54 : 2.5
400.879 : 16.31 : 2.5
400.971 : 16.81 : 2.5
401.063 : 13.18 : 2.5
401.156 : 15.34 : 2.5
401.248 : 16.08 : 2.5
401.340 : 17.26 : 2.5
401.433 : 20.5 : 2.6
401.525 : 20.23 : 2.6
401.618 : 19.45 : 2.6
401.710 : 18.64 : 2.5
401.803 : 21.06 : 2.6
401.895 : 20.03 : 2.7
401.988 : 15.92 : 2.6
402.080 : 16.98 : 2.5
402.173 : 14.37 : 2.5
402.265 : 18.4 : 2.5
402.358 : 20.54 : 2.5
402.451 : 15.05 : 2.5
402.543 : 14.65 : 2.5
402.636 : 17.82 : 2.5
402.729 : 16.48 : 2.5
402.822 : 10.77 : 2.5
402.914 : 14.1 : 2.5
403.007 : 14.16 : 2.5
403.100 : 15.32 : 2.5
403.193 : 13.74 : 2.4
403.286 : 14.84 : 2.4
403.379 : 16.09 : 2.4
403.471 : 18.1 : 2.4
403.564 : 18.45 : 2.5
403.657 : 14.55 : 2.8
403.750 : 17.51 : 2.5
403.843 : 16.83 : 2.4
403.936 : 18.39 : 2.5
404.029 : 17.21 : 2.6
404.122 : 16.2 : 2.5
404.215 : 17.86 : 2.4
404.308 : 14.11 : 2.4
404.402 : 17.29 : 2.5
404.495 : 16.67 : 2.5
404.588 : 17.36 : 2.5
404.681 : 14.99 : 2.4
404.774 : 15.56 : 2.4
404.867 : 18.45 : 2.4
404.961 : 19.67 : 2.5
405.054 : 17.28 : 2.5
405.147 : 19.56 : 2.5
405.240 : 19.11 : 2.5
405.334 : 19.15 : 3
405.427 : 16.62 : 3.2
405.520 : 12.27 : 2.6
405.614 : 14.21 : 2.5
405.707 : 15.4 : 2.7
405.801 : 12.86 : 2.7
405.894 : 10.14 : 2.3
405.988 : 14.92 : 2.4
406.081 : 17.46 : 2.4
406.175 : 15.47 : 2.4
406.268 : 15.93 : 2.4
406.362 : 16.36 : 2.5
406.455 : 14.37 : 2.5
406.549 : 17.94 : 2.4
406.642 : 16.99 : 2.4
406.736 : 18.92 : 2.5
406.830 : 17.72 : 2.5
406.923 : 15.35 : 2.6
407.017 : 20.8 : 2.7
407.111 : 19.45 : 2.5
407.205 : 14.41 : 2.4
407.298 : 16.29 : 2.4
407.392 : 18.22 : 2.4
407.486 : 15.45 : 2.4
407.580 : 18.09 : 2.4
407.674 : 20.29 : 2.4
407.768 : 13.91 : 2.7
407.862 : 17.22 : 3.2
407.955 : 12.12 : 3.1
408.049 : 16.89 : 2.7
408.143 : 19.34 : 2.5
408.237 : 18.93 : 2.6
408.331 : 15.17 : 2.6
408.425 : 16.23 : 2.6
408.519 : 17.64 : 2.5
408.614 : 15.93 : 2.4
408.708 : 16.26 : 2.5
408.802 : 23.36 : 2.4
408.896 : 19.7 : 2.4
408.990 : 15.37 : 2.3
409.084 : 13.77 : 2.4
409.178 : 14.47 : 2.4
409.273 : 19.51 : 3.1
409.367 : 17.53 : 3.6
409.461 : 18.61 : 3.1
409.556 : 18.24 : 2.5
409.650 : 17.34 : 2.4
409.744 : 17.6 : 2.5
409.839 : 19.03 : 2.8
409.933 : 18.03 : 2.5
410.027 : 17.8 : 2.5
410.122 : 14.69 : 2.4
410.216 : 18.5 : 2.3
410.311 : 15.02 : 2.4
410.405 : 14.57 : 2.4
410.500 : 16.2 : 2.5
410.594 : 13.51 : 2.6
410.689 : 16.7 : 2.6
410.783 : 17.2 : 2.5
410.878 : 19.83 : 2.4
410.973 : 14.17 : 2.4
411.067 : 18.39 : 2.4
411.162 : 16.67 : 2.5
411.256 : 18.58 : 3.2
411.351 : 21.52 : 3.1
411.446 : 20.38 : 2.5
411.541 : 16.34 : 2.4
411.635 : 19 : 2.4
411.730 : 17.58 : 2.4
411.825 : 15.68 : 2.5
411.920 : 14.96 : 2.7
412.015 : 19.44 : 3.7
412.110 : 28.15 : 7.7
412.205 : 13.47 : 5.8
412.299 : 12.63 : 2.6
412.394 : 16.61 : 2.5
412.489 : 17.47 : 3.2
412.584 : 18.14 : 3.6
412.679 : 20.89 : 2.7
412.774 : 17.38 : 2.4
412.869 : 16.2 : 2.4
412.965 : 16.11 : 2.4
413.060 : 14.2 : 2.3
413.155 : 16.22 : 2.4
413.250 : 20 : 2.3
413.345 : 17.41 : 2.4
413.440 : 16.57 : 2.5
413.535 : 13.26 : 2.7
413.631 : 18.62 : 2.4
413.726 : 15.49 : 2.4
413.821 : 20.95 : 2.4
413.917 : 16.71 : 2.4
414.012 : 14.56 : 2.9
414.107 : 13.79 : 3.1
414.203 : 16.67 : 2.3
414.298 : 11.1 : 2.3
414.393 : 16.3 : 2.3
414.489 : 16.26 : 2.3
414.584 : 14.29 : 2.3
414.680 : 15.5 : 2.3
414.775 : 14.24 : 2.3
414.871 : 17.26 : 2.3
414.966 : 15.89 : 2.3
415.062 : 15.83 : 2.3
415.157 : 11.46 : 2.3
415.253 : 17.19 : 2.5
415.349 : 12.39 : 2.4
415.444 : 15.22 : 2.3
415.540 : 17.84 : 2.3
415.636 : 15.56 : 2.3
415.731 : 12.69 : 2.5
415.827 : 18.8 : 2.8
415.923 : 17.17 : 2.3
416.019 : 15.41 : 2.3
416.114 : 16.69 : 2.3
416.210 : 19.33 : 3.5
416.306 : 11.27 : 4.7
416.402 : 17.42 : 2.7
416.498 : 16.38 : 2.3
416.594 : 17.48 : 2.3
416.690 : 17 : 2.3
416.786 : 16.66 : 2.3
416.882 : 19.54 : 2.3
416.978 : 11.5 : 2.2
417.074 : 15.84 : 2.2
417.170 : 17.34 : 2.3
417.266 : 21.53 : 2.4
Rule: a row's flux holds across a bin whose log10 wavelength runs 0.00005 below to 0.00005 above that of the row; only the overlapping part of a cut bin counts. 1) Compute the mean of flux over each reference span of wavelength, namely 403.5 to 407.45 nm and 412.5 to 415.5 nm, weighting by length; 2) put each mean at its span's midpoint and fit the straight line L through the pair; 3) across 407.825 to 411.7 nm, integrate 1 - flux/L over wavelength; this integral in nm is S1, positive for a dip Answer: -0.22 nm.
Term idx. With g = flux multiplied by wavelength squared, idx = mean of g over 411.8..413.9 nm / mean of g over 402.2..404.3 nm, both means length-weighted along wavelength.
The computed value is 1.12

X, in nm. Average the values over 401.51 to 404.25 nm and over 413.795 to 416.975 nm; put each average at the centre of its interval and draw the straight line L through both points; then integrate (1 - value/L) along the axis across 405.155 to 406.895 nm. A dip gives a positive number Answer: 0.058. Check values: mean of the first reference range 16.7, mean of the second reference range 15.8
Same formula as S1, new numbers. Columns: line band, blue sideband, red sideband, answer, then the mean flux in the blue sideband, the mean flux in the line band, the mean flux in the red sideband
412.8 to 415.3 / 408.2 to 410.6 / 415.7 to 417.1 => 0.102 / 17.1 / 15.9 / 16.3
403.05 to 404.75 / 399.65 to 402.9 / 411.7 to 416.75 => 0.037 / 16.9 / 16.4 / 16.3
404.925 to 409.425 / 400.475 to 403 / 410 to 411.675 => 0.069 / 16.8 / 16.8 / 17.2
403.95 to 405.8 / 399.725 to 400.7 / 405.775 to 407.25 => -0.052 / 16.3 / 16.7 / 16.2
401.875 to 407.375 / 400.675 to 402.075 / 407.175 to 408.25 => 0.258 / 17.7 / 16.4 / 16.7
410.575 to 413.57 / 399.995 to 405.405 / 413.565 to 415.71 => -0.300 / 16.8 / 17.4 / 15.5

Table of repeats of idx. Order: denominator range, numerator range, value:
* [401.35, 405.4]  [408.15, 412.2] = 1.06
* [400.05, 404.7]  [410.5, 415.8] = 1.06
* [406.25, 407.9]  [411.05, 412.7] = 1.08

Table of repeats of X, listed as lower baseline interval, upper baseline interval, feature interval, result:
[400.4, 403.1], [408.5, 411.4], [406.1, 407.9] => 0.005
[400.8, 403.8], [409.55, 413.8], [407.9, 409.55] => -0.006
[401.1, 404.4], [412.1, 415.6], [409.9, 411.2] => -0.014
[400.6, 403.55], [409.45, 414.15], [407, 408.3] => -0.013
